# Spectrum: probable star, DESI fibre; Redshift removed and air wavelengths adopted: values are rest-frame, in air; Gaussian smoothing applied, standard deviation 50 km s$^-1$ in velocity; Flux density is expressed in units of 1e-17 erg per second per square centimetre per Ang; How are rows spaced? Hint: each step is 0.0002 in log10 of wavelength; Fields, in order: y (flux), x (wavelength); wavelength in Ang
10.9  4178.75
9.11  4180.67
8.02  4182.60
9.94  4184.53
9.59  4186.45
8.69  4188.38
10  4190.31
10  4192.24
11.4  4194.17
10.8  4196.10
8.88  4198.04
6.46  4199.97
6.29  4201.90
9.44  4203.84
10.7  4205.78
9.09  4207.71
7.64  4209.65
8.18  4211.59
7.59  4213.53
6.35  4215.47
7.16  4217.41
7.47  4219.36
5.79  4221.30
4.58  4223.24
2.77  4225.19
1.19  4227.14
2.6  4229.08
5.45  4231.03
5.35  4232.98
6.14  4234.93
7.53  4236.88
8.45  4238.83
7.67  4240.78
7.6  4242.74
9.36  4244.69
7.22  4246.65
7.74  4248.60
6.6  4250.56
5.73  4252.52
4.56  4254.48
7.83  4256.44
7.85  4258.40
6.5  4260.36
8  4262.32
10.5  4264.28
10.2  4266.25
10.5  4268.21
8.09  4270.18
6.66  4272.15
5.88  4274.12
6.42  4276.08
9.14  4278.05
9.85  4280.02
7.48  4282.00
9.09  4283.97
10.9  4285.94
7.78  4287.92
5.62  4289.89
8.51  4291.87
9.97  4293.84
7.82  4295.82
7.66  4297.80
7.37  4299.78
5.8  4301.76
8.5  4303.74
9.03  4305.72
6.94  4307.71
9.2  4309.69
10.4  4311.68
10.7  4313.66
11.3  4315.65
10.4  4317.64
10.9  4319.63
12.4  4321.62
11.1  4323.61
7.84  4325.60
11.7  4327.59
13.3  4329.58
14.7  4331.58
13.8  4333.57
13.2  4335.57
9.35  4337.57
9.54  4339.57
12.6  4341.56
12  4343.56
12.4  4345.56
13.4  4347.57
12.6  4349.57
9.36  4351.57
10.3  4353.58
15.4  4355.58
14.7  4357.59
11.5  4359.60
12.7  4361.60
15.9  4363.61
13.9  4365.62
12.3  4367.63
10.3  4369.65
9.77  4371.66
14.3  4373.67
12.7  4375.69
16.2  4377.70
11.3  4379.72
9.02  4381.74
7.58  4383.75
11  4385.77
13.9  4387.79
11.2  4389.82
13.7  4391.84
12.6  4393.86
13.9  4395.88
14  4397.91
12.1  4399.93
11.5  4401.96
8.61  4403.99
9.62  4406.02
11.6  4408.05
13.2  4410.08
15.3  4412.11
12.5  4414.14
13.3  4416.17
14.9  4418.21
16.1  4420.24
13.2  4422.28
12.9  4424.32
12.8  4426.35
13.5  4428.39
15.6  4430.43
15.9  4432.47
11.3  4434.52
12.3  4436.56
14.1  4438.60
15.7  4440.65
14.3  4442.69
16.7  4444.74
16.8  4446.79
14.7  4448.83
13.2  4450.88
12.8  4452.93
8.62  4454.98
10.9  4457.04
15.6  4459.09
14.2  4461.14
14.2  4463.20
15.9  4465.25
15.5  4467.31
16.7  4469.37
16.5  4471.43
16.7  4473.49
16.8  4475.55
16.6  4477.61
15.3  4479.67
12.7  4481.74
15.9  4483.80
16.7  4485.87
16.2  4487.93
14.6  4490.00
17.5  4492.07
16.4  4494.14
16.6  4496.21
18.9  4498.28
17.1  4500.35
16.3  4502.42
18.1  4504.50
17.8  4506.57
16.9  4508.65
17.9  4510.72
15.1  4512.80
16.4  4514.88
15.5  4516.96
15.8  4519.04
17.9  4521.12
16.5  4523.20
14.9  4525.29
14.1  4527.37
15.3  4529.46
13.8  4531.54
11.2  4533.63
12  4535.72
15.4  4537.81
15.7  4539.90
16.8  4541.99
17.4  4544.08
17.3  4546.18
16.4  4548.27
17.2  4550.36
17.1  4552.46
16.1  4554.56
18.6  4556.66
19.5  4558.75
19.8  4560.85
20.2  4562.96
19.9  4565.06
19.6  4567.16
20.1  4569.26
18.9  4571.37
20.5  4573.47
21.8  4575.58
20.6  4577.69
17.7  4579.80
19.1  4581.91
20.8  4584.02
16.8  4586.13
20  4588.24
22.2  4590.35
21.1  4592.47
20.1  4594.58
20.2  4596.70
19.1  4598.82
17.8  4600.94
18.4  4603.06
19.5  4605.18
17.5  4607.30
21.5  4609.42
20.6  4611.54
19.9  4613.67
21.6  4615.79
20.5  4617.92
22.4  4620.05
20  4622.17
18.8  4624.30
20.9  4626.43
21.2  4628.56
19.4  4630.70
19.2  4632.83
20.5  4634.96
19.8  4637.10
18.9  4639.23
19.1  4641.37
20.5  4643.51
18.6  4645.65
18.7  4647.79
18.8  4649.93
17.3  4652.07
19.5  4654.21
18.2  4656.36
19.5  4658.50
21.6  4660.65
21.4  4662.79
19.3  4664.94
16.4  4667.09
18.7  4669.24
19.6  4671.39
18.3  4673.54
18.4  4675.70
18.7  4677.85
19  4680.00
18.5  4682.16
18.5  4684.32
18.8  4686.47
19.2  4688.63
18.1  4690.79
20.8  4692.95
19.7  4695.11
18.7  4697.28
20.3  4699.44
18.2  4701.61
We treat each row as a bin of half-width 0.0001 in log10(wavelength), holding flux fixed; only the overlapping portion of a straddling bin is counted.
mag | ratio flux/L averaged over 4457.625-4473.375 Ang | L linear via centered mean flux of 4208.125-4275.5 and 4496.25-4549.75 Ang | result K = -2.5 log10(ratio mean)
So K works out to -0.094 mag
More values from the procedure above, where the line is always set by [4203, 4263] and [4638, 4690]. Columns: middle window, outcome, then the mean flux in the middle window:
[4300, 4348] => -0.15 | 10.8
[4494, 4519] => -0.17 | 16.9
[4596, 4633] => -0.14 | 19.9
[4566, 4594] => -0.20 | 19.9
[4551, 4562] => -0.14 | 18.2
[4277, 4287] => -0.14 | 9.26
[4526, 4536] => 0.13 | 13.4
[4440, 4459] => -0.07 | 13.8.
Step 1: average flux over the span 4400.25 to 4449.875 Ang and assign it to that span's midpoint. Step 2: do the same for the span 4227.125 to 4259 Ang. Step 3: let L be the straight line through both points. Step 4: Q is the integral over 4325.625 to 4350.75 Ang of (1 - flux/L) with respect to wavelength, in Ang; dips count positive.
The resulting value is -4.8 Ang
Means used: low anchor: 6.55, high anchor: 13.6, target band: 12.2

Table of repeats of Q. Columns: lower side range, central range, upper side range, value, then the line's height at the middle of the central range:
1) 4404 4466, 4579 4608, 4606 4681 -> -1.9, 18.1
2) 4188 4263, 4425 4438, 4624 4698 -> -0.7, 12.9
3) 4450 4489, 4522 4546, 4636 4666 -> 2.2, 16.4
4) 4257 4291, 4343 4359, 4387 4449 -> -2.1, 11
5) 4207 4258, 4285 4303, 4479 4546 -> 1.2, 8.53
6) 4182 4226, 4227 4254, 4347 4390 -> 7.8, 9.05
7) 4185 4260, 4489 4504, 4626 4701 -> -2.1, 14.7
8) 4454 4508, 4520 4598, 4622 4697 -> -2.8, 17.3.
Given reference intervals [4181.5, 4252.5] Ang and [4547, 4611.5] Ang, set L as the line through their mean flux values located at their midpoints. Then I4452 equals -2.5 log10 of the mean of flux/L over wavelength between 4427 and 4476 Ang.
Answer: 0.05 mag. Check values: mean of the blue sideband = 7.47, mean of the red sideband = 19.3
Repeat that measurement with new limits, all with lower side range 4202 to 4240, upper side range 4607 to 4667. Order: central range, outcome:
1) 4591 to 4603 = -0.063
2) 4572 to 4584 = -0.118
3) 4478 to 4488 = -0.035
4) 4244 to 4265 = 0.027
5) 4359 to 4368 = -0.210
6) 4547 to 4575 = -0.085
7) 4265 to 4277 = 0.007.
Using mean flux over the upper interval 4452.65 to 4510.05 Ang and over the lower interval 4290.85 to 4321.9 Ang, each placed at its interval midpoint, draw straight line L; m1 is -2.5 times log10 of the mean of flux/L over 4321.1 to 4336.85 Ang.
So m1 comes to -0.22 mag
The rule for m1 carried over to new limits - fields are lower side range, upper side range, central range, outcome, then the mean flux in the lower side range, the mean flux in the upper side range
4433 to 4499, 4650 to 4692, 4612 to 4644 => -0.119 mag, 15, 18.9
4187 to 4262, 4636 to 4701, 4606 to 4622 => -0.165 mag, 7.24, 19.1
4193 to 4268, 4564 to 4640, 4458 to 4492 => -0.006 mag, 7.27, 19.9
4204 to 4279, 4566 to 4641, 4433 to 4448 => -0.027 mag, 7.08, 19.9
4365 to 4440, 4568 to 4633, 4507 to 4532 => 0.067 mag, 12.7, 20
